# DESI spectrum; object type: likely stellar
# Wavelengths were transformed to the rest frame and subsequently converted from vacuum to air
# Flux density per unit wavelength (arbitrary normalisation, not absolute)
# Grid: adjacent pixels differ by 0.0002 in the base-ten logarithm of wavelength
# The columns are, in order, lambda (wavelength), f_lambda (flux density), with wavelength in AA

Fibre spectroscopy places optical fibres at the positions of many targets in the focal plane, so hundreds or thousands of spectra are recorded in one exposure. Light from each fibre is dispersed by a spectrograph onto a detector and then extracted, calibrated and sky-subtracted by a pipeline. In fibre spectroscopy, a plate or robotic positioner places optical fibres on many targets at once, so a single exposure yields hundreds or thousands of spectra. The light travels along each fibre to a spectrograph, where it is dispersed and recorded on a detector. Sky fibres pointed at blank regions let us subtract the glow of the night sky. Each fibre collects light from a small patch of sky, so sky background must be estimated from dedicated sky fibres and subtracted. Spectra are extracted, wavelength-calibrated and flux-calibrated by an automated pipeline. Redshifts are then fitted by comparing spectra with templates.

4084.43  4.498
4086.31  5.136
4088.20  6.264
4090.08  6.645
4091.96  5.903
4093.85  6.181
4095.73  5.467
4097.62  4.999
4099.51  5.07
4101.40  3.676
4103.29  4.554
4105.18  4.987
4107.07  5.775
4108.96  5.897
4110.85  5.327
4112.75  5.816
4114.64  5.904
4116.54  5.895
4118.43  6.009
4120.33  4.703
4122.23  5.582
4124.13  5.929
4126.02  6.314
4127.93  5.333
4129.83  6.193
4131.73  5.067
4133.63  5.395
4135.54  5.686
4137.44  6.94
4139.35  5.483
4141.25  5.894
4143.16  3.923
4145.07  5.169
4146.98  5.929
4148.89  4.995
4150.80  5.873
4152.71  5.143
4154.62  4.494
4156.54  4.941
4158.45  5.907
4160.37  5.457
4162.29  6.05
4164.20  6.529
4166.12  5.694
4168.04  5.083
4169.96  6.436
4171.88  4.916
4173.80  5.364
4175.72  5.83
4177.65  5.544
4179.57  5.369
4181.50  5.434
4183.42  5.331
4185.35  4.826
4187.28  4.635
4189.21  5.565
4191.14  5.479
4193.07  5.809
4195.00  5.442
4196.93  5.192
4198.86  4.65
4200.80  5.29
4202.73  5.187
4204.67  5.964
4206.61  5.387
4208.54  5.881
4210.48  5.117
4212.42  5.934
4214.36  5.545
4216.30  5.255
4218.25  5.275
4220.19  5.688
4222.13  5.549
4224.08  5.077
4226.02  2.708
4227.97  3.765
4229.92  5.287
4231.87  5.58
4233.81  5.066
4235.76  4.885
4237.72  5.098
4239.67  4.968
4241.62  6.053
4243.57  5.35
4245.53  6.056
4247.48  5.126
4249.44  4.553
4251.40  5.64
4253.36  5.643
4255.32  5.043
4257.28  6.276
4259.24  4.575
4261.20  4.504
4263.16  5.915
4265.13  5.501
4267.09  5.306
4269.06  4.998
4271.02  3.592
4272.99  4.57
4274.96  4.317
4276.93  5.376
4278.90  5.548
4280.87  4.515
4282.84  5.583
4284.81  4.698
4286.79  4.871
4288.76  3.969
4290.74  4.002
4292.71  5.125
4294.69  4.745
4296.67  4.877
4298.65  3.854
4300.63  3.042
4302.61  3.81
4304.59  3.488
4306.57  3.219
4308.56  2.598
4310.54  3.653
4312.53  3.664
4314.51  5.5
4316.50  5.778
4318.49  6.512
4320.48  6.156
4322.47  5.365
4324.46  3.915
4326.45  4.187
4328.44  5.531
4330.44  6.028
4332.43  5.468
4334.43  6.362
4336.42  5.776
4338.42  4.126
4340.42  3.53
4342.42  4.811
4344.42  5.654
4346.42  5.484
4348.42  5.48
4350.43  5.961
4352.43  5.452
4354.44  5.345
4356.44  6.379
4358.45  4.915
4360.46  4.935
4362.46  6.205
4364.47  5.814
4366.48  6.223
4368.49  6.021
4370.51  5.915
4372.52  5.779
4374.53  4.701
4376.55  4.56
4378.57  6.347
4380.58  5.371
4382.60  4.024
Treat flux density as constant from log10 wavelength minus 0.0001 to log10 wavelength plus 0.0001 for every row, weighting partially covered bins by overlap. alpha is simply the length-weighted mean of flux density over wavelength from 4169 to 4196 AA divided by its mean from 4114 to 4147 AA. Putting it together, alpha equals 1.0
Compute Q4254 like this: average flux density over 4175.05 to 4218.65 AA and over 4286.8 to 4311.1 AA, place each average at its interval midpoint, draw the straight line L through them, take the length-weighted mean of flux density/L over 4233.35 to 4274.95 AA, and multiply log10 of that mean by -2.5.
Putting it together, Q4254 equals -0.13 mag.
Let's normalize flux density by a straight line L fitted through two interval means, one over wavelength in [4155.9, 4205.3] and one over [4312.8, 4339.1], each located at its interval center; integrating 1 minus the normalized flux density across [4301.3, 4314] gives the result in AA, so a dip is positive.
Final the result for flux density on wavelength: 4.5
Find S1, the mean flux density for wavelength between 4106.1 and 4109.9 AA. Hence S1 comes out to 5.83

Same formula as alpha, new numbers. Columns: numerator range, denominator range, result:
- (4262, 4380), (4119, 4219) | 0.91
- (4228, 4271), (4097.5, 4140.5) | 0.95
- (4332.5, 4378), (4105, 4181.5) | 0.98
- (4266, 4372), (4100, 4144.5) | 0.90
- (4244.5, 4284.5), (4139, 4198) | 0.95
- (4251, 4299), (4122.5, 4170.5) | 0.88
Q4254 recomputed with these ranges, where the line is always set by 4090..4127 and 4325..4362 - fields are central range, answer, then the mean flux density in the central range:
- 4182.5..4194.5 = 0.03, 5.28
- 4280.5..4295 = 0.14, 4.69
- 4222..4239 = 0.14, 4.74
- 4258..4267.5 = 0.04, 5.18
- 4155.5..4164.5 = -0.05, 5.71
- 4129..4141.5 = -0.06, 5.8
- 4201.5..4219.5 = -0.02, 5.5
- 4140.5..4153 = 0.04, 5.27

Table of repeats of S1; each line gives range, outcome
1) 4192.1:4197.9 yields 5.49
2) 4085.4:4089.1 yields 5.69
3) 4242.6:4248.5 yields 5.5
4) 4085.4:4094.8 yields 6.03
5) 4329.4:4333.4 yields 5.75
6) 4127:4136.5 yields 5.54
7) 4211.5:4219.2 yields 5.5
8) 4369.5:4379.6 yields 5.46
